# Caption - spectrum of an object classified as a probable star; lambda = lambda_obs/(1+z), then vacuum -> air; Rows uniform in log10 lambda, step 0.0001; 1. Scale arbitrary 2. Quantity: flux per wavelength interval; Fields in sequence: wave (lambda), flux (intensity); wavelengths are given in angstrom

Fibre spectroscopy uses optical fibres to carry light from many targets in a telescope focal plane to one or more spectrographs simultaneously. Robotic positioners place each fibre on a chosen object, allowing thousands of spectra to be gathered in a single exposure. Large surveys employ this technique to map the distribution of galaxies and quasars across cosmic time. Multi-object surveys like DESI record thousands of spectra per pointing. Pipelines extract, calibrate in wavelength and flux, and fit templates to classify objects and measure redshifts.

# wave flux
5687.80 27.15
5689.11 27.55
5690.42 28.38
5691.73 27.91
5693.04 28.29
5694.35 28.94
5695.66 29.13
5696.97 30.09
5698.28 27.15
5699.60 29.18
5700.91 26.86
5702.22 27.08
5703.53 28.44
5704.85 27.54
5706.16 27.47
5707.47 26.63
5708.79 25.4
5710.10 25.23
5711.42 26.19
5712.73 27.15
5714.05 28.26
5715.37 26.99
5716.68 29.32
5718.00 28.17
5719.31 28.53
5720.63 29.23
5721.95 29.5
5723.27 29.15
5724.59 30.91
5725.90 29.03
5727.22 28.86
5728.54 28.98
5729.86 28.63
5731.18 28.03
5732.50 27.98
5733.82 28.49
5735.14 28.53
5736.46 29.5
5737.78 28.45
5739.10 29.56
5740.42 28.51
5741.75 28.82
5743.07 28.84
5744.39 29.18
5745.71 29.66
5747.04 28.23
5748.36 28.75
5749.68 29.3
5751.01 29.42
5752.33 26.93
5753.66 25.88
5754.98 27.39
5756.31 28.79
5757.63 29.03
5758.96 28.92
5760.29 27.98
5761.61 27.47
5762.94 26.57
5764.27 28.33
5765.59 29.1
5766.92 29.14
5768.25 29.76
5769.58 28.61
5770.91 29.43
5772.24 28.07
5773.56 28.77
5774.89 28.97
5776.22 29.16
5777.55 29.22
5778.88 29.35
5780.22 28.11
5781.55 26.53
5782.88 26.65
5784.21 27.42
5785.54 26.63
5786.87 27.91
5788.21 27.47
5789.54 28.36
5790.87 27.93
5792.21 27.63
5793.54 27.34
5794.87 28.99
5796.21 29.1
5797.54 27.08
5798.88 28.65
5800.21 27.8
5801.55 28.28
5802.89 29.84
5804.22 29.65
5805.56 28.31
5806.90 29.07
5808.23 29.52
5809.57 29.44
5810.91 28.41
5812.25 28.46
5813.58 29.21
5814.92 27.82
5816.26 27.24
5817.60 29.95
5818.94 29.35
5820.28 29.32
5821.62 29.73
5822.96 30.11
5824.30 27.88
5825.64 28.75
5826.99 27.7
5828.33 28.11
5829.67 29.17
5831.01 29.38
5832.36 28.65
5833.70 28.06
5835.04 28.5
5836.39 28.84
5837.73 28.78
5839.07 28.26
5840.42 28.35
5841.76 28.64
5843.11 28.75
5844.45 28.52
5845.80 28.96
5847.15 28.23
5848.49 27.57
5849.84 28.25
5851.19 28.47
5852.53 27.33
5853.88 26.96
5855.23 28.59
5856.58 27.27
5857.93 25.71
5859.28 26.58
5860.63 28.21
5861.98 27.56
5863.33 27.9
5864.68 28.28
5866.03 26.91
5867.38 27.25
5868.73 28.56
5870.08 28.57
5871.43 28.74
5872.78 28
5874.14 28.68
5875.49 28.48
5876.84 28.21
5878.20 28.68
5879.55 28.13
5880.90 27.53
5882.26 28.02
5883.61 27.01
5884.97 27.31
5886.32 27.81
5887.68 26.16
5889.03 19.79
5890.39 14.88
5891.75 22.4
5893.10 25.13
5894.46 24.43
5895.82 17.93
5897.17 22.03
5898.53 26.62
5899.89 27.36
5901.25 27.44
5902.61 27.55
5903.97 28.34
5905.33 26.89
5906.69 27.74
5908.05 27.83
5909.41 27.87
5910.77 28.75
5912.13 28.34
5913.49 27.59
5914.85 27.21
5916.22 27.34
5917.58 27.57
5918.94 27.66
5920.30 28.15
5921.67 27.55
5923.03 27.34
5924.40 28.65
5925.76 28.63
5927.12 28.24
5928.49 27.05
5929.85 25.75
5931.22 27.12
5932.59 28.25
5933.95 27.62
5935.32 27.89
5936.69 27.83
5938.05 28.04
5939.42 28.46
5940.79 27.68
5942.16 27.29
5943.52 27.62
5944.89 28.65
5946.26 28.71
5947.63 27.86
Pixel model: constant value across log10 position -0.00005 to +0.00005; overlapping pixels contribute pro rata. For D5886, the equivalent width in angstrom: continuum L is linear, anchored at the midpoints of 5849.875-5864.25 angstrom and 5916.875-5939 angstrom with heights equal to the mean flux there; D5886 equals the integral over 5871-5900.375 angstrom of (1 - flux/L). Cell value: 2.2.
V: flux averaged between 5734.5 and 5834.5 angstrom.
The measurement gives 28.5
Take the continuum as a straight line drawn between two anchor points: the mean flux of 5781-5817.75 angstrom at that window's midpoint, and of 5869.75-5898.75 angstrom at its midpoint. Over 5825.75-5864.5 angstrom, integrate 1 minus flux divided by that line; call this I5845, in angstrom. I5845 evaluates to -1.9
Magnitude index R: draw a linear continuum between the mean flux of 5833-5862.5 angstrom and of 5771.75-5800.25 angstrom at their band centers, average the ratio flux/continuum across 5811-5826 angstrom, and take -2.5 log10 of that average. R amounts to -0.03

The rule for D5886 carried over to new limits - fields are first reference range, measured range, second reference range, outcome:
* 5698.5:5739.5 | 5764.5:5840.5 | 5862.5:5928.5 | -2.8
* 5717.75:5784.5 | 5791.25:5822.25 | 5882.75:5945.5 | -0.9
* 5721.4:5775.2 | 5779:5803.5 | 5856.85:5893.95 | 0.1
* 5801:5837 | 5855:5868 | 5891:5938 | 0.3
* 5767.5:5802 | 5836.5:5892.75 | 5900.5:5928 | 1.4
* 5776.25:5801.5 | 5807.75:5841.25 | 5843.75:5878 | -1.0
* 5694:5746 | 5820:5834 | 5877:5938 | -0.7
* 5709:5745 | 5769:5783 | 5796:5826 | 0.1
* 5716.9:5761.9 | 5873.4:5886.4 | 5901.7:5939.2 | 0.0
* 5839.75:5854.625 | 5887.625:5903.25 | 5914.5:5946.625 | 2.6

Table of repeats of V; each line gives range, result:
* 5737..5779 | 28.6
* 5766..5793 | 28.3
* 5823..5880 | 28.2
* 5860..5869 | 27.8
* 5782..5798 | 27.7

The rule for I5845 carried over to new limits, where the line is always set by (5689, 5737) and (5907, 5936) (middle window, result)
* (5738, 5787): -0.55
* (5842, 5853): -0.16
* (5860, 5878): -0.18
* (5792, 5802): -0.04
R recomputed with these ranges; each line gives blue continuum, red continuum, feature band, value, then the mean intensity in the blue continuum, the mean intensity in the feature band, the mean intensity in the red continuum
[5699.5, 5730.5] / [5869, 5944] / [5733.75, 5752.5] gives -0.04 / 28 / 28.9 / 26.9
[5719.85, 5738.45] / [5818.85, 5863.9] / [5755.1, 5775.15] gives 0.01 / 28.9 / 28.6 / 28.3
